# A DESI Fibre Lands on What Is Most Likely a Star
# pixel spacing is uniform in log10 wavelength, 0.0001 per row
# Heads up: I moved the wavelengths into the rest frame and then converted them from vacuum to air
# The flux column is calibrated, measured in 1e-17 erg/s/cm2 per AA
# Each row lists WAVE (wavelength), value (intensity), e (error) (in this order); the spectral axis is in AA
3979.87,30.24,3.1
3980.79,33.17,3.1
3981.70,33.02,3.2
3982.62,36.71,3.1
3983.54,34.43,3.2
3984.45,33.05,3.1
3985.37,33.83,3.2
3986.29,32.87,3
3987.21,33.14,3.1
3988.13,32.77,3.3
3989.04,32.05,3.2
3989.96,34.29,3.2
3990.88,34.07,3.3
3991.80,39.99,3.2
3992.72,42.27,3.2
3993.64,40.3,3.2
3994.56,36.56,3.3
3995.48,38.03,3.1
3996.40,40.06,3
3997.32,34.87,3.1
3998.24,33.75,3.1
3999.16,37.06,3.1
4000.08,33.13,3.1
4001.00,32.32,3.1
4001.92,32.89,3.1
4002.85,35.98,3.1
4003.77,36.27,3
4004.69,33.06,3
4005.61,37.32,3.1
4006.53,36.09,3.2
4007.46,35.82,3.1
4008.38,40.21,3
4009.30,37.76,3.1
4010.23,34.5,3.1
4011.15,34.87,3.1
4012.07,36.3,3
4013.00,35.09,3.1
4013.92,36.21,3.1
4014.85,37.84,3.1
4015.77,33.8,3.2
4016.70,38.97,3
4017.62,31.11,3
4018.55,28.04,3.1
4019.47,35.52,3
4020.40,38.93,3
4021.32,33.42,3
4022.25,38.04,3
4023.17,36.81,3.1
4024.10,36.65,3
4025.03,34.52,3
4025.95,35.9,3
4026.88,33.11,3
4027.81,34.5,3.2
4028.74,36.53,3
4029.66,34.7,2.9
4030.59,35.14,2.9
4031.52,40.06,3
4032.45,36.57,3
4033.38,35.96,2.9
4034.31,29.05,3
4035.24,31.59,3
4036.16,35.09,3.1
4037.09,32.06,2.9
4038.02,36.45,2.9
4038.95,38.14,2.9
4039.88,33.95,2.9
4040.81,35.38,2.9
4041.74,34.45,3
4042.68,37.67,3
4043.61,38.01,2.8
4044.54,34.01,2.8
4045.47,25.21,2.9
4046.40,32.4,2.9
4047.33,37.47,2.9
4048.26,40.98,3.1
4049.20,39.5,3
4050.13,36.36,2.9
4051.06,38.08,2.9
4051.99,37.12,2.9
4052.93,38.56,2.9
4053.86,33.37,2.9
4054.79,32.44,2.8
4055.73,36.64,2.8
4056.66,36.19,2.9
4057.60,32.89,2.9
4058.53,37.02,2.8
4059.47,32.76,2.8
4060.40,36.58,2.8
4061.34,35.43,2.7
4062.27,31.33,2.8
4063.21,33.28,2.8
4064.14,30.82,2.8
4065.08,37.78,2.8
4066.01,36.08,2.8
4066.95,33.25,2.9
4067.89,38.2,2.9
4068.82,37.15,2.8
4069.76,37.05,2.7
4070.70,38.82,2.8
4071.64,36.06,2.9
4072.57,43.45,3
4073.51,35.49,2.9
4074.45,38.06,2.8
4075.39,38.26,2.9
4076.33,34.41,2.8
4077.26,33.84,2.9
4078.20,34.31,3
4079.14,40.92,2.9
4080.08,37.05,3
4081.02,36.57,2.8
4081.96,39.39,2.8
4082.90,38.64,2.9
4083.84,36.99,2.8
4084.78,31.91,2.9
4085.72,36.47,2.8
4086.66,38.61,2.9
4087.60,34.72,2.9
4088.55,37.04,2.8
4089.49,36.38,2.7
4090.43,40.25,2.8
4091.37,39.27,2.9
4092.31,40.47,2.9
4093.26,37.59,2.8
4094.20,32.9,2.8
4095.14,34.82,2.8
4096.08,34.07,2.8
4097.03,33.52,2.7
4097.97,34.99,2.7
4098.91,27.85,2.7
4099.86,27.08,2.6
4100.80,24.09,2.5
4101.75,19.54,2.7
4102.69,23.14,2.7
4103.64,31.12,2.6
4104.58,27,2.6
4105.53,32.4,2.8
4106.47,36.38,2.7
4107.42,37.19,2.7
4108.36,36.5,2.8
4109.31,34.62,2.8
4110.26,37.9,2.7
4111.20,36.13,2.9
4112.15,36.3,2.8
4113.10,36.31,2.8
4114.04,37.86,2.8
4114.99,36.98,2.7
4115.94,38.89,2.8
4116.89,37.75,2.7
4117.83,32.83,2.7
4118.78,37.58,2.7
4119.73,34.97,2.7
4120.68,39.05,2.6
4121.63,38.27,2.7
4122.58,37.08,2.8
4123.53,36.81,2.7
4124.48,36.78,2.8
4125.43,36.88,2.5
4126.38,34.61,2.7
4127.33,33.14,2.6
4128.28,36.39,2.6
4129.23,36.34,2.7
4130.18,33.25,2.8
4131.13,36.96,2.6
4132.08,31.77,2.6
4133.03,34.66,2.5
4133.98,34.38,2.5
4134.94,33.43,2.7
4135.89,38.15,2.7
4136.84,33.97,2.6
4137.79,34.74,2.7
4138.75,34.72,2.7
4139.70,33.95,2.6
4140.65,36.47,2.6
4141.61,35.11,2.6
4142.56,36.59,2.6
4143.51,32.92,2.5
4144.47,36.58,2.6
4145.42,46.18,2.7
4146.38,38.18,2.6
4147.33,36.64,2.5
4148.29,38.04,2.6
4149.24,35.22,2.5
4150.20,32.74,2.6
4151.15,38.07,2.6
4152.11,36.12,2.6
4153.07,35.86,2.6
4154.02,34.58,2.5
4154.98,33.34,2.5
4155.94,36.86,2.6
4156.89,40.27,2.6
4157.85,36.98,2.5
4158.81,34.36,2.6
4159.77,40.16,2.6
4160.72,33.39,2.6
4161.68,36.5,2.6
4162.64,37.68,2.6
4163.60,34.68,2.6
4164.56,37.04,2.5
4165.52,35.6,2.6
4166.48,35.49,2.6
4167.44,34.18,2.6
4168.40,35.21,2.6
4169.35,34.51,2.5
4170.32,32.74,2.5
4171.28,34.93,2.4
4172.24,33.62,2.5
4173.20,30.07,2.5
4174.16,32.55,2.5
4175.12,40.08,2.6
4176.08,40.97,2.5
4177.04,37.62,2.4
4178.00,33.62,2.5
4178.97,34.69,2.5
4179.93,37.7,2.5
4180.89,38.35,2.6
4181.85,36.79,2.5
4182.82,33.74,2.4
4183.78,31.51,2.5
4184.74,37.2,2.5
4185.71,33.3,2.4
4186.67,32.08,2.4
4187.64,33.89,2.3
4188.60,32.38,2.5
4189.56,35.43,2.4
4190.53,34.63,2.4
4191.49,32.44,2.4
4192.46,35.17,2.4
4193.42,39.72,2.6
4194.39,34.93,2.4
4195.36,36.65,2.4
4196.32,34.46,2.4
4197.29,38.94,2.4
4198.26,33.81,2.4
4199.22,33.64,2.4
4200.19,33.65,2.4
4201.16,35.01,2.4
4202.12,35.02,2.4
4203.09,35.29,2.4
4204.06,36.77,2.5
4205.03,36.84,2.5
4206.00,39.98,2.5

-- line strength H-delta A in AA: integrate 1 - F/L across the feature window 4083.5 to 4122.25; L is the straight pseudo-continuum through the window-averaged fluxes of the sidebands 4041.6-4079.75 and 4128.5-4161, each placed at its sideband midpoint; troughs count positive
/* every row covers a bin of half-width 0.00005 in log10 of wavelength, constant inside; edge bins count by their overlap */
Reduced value 1.4 AA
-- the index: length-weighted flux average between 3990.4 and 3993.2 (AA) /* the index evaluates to 38.7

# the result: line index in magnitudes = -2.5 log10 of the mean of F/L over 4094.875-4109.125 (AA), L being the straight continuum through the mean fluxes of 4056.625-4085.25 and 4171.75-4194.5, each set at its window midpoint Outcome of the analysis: 0.17 mag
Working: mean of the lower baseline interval 36.1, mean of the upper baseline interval 35.1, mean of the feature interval 30.7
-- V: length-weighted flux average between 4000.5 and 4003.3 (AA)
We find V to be 33.6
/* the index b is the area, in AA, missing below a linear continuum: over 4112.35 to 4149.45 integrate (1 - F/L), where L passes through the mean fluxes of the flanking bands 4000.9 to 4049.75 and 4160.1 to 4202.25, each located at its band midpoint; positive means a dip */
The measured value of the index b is -1.0 AA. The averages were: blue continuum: 35.3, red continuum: 35.2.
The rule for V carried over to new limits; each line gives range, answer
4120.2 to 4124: 37.8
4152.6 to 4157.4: 36.2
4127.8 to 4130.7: 35.4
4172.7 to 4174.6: 31.3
